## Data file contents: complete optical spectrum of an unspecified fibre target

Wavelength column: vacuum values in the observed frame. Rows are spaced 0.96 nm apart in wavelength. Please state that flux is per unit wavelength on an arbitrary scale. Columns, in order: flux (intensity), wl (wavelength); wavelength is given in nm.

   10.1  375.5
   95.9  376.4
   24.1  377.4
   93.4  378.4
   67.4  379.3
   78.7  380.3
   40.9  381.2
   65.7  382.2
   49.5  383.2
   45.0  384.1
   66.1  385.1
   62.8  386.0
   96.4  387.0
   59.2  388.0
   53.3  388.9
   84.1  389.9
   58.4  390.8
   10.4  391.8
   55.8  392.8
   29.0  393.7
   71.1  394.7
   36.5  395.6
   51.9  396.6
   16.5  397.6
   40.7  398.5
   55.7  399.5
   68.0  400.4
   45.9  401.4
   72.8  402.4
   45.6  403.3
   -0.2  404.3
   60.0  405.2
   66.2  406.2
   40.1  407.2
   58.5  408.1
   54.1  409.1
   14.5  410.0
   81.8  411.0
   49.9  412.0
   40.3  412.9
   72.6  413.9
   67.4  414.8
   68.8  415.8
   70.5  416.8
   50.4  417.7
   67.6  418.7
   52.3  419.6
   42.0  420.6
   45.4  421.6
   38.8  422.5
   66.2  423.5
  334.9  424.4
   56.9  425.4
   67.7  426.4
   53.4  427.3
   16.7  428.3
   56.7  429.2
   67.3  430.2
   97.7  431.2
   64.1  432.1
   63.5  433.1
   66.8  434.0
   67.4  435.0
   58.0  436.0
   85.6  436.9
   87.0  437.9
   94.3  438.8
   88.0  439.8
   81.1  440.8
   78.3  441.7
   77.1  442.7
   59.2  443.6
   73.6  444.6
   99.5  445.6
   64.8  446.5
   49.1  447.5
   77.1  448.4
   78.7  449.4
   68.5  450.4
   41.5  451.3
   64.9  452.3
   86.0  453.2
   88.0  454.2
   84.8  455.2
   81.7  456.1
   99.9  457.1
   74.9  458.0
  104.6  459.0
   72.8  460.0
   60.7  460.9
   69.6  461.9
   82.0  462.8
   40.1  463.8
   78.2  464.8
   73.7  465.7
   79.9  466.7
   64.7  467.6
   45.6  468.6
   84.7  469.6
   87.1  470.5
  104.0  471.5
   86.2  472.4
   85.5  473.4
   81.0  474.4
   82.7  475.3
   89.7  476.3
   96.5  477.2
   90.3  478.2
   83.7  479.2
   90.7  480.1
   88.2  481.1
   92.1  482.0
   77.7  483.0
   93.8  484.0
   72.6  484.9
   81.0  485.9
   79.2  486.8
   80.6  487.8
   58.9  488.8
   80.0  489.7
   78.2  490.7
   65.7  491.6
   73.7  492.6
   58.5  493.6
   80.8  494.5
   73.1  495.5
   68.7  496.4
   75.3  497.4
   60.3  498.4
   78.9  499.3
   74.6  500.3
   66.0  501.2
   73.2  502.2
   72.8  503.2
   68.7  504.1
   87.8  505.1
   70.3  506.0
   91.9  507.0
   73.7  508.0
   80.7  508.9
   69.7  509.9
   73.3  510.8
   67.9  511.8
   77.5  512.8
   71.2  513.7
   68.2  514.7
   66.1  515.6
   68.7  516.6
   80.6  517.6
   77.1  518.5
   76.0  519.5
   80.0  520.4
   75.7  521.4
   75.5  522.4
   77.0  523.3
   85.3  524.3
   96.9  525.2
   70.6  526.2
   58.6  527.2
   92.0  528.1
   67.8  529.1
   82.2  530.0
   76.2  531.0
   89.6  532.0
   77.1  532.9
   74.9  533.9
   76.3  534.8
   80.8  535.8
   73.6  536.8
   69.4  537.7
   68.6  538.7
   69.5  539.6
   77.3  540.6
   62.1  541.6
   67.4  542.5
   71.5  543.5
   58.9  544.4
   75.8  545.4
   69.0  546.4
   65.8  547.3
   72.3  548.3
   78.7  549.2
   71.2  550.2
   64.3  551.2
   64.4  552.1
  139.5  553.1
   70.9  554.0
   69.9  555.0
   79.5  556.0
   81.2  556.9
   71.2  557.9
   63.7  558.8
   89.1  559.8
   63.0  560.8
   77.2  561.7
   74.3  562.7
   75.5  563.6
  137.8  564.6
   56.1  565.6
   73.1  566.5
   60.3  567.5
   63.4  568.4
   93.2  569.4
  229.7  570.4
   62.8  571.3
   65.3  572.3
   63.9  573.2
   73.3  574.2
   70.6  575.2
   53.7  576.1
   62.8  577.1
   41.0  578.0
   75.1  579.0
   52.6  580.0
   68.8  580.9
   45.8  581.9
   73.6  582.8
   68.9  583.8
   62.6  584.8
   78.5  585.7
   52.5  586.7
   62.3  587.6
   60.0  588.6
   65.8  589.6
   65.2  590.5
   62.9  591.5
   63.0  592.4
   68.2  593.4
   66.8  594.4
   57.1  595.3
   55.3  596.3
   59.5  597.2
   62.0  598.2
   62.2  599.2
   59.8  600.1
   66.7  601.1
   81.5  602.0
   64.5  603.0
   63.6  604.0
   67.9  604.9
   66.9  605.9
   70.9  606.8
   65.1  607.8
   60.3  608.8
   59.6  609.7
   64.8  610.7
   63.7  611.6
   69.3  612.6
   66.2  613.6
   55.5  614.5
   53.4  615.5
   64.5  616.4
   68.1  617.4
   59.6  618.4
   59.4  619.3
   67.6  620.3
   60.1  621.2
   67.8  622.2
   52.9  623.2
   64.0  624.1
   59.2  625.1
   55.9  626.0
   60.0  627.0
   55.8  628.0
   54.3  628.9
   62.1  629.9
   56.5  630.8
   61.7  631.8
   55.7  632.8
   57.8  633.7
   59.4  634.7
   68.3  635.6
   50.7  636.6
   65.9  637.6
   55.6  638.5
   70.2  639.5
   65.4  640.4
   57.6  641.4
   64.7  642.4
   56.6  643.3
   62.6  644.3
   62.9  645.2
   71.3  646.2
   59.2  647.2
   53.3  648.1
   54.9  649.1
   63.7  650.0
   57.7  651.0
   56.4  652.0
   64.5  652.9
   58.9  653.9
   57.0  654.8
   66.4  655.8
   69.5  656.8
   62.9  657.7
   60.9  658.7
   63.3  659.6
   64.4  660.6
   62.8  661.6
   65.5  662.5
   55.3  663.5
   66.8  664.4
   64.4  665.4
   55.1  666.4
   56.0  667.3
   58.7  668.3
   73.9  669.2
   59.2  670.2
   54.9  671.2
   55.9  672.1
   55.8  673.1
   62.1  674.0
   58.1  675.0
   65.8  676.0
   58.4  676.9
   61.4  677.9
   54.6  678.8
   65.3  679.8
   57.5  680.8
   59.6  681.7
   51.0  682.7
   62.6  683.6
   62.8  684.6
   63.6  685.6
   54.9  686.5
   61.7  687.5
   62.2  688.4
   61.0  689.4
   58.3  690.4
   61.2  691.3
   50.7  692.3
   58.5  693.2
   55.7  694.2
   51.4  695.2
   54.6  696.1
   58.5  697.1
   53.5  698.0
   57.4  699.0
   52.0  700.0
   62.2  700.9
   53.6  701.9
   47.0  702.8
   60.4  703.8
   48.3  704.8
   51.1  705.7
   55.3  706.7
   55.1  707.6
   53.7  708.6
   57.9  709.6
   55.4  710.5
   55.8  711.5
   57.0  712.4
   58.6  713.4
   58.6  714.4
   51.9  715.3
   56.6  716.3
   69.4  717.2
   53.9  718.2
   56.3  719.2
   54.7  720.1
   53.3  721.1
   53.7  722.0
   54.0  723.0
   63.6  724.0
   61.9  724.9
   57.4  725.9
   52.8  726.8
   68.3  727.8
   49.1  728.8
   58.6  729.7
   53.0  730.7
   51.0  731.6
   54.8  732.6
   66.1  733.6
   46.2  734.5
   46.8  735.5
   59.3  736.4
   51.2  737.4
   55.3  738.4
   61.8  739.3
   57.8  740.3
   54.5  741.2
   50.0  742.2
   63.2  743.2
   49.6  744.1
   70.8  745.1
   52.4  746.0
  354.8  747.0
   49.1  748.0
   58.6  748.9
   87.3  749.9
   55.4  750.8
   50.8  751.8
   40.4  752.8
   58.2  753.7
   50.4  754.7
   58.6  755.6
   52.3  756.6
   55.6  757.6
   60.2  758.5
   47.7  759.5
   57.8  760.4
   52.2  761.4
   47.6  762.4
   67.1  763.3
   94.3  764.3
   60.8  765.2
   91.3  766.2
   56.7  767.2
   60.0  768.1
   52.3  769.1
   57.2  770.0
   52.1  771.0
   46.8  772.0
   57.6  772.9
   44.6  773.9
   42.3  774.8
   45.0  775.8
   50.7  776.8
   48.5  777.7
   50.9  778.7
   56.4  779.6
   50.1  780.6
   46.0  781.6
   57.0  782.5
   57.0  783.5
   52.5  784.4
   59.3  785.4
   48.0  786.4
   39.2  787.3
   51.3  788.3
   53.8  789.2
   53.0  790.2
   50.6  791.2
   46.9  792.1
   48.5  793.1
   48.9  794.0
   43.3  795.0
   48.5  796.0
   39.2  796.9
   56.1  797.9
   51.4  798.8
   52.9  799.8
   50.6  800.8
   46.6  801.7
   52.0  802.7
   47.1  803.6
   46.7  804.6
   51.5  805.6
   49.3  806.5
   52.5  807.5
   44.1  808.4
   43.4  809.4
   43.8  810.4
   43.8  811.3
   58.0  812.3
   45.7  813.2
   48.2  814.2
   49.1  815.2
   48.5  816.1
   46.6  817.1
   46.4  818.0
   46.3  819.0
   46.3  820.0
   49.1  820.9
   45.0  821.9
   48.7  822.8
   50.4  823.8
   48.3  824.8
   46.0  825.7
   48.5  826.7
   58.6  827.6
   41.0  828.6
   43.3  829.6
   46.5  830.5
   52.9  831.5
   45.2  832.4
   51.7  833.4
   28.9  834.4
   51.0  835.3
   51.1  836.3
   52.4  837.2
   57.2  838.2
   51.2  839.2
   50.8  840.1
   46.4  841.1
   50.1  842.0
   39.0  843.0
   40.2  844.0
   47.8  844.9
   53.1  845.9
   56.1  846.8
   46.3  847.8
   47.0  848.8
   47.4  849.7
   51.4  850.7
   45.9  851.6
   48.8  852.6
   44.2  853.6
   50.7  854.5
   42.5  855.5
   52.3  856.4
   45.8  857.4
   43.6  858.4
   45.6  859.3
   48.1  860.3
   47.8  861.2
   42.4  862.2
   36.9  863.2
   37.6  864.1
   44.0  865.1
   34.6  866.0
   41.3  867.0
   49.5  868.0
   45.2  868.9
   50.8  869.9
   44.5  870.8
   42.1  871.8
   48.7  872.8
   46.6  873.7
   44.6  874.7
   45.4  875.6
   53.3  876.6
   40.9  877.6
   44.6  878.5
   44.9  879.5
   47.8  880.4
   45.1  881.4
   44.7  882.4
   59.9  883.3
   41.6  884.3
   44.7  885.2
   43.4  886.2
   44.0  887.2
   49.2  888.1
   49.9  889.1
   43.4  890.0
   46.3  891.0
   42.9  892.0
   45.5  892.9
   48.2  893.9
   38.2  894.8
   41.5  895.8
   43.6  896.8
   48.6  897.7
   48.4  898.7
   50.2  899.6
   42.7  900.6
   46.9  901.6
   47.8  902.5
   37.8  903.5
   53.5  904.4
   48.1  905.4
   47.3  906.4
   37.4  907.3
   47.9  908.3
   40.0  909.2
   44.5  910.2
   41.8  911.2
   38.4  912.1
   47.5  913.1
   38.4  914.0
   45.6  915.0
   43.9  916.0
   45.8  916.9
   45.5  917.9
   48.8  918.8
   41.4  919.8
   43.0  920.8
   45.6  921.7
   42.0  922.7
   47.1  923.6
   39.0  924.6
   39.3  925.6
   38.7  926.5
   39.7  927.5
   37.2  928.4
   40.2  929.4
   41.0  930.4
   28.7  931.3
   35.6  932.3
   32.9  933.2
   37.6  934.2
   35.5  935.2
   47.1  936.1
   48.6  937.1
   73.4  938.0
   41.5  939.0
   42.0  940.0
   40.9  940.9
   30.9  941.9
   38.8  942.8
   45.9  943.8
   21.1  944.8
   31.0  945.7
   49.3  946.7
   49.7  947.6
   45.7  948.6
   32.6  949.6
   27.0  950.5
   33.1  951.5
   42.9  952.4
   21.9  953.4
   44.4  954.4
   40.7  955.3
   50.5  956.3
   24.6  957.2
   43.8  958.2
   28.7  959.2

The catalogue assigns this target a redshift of 0.138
